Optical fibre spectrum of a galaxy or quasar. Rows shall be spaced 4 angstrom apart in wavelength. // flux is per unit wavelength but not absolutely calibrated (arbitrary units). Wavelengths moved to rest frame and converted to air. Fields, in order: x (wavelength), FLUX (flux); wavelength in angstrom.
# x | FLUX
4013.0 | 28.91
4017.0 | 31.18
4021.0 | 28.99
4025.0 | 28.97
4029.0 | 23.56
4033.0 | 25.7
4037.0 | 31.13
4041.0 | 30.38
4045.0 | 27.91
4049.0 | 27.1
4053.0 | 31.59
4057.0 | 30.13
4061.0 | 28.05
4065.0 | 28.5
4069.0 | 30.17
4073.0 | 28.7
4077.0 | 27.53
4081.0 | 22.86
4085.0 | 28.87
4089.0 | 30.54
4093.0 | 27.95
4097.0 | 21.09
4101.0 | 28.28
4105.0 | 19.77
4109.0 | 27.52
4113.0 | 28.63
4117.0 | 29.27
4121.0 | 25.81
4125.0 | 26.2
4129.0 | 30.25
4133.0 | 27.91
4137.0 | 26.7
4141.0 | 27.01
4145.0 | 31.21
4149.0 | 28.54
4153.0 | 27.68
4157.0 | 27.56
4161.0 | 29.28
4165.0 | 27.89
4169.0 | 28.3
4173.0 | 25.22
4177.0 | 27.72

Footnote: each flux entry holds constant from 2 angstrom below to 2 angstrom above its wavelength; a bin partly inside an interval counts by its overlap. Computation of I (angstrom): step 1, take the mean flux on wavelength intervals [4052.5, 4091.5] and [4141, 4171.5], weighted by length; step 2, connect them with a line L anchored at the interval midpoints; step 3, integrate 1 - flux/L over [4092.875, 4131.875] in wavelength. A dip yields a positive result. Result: 2.9 angstrom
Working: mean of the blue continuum 28.6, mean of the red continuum 28.5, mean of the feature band 26.4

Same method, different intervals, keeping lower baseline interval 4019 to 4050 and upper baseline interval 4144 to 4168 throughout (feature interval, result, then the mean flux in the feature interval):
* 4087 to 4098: 0.5 angstrom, 27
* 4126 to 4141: 0.3 angstrom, 28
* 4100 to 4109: 1.3 angstrom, 24.3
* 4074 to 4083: 0.8 angstrom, 25.6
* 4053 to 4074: -0.9 angstrom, 29.4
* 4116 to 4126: 0.5 angstrom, 27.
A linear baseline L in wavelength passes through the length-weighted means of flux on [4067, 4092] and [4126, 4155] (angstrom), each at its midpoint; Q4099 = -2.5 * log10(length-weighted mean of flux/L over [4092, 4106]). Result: 0.16 mag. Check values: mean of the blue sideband 28.1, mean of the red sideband 28.4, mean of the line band 24.3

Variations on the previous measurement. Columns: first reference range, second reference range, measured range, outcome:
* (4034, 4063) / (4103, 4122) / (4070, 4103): 0.02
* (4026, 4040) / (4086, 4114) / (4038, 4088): -0.07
